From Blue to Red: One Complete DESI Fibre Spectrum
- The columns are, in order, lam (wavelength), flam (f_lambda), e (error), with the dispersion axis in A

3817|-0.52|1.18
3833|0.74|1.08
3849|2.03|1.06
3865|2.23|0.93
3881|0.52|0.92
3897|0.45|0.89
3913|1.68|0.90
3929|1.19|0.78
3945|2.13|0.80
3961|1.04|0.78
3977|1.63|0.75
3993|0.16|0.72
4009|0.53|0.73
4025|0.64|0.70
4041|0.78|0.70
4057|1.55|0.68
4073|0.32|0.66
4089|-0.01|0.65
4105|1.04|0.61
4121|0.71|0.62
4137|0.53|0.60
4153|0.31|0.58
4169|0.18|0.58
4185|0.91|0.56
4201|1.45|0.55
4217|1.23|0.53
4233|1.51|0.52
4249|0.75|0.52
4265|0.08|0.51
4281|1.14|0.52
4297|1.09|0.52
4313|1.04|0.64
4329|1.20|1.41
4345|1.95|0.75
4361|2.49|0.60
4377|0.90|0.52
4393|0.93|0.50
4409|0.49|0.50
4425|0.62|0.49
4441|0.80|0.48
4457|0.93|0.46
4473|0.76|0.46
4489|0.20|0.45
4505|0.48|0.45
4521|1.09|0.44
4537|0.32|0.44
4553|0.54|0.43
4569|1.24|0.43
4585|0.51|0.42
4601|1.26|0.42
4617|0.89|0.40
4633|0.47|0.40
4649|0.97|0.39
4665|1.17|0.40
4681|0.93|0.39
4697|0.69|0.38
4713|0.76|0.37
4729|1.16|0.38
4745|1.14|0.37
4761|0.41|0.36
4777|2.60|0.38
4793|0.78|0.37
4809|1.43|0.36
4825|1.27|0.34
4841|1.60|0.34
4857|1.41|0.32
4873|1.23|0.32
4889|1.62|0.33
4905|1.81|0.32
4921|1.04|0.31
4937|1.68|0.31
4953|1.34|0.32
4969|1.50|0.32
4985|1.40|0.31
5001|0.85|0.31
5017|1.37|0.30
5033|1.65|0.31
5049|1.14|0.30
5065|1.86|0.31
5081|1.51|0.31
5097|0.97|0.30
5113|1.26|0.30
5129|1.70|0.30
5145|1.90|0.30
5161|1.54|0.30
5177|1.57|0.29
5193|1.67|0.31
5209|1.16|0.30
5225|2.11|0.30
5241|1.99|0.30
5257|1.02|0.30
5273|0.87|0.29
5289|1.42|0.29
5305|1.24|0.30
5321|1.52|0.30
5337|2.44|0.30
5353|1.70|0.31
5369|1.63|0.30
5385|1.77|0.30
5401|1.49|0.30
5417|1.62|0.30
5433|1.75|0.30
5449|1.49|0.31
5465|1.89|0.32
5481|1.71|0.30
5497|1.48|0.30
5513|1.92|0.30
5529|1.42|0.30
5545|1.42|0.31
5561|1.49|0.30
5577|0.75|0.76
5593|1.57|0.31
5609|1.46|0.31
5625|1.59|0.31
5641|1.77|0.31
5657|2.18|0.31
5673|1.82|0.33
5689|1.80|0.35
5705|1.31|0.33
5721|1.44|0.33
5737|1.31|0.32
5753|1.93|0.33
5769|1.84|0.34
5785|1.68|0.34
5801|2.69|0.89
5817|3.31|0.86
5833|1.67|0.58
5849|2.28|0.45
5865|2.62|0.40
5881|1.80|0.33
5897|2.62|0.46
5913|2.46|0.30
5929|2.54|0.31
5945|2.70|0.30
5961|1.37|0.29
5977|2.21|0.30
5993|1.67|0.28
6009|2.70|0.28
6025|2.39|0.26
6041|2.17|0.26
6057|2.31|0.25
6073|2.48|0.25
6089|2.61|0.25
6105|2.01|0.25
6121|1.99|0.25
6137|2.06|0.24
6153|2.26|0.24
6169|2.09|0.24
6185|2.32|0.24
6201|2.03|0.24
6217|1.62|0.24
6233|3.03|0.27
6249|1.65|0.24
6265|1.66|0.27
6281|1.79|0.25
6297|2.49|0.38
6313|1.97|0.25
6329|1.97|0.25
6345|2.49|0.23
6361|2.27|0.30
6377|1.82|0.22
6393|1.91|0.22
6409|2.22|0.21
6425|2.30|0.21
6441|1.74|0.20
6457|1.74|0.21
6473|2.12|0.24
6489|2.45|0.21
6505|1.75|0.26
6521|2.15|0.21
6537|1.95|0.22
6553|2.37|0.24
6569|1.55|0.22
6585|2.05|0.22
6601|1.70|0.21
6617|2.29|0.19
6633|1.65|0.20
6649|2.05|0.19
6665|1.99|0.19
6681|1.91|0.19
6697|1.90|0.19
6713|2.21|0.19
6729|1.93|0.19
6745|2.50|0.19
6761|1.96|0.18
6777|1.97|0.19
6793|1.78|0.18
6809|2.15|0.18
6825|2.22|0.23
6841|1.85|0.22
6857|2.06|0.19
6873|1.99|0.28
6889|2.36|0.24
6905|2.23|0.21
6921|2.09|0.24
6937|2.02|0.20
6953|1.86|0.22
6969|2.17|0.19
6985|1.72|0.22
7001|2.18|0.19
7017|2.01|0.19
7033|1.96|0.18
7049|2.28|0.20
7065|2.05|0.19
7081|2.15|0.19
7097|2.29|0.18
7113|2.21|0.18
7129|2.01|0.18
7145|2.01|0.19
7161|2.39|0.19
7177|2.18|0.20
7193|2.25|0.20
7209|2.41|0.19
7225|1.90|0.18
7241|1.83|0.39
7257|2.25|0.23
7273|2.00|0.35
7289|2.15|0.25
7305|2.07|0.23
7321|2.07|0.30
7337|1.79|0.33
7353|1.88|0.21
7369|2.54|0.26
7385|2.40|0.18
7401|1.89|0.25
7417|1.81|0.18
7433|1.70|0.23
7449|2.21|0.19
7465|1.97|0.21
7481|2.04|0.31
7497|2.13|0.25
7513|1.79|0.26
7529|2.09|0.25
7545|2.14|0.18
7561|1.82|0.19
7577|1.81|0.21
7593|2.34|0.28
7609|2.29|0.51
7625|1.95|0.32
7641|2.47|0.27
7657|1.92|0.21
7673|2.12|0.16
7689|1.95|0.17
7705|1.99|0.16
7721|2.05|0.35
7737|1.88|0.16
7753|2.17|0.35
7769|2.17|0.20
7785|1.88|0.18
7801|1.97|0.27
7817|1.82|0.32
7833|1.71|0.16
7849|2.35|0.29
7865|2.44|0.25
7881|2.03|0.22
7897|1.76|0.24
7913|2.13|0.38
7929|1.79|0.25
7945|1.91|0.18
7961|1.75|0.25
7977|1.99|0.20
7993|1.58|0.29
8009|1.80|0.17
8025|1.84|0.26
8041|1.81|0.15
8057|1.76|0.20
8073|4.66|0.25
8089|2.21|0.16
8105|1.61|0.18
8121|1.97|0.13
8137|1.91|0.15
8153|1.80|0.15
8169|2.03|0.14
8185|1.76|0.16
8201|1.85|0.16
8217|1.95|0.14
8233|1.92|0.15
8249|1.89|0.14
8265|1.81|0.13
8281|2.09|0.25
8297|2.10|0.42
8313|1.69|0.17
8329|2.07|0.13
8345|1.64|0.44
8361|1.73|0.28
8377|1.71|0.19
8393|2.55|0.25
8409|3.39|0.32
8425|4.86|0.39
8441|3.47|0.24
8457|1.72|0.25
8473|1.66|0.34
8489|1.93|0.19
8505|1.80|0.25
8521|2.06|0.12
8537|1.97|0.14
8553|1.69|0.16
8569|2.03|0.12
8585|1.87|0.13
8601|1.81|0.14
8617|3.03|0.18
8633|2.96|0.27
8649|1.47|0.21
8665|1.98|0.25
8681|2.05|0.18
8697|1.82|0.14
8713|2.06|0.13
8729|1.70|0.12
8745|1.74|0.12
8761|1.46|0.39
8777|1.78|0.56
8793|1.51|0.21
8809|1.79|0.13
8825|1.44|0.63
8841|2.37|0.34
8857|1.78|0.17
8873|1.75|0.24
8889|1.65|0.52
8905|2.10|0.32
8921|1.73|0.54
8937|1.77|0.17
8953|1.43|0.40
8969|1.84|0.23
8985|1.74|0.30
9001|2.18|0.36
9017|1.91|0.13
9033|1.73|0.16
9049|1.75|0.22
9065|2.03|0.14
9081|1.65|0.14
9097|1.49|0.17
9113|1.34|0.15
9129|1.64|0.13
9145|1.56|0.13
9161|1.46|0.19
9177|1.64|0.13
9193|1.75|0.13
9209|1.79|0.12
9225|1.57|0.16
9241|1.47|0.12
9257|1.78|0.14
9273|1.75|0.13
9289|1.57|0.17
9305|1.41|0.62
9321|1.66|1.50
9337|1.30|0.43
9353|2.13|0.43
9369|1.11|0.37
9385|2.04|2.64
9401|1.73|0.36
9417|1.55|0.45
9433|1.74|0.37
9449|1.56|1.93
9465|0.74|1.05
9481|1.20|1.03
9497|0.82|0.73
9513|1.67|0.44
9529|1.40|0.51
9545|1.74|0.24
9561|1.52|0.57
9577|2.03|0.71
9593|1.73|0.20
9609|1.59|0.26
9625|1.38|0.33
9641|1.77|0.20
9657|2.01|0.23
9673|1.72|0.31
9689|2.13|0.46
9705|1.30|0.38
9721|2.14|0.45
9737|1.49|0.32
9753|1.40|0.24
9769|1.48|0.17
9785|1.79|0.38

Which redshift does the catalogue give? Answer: 0.28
